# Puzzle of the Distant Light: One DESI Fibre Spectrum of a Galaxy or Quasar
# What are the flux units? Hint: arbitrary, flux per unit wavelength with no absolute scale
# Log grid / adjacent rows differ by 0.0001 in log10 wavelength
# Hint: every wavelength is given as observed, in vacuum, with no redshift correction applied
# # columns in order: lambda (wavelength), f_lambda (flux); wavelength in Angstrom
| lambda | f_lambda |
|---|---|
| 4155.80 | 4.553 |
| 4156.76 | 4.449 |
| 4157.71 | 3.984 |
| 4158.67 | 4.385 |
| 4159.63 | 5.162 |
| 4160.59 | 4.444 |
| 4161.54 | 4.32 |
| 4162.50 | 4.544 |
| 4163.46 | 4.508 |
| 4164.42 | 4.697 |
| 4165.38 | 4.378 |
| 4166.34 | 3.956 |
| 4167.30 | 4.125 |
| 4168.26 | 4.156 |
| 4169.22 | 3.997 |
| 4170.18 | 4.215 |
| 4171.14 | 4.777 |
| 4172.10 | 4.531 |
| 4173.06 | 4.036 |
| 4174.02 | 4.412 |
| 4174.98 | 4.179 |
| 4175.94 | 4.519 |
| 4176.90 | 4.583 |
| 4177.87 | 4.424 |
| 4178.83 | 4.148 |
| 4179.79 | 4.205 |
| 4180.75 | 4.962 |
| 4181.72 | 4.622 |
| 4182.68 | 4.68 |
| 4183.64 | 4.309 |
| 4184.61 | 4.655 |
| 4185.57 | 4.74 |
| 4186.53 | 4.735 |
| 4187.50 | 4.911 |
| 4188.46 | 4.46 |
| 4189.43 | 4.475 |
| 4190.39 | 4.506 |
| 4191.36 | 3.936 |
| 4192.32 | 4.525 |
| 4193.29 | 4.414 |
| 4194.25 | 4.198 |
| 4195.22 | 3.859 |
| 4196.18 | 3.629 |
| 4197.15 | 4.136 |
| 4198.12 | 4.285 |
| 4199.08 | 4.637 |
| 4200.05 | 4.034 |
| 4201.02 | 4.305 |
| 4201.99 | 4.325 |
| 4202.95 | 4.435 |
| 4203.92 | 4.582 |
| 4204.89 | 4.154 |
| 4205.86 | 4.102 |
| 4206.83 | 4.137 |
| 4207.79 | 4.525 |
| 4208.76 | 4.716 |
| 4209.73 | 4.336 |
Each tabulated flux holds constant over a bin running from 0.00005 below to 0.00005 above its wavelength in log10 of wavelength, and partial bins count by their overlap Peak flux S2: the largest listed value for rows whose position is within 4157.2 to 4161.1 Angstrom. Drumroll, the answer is 5.162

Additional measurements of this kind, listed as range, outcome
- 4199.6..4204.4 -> 4.582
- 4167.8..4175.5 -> 4.777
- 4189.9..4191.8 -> 4.506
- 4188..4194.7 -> 4.525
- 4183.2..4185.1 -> 4.655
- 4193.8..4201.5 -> 4.637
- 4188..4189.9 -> 4.475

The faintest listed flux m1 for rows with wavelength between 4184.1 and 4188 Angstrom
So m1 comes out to 4.655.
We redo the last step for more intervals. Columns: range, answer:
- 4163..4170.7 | 3.956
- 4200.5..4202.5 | 4.305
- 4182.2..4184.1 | 4.309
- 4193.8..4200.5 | 3.629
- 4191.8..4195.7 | 3.859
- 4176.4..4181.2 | 4.148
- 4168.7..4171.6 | 3.997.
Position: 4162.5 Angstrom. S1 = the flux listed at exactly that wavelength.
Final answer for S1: 4.544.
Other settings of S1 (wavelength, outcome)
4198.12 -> 4.285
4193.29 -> 4.414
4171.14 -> 4.777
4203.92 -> 4.582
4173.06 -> 4.036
